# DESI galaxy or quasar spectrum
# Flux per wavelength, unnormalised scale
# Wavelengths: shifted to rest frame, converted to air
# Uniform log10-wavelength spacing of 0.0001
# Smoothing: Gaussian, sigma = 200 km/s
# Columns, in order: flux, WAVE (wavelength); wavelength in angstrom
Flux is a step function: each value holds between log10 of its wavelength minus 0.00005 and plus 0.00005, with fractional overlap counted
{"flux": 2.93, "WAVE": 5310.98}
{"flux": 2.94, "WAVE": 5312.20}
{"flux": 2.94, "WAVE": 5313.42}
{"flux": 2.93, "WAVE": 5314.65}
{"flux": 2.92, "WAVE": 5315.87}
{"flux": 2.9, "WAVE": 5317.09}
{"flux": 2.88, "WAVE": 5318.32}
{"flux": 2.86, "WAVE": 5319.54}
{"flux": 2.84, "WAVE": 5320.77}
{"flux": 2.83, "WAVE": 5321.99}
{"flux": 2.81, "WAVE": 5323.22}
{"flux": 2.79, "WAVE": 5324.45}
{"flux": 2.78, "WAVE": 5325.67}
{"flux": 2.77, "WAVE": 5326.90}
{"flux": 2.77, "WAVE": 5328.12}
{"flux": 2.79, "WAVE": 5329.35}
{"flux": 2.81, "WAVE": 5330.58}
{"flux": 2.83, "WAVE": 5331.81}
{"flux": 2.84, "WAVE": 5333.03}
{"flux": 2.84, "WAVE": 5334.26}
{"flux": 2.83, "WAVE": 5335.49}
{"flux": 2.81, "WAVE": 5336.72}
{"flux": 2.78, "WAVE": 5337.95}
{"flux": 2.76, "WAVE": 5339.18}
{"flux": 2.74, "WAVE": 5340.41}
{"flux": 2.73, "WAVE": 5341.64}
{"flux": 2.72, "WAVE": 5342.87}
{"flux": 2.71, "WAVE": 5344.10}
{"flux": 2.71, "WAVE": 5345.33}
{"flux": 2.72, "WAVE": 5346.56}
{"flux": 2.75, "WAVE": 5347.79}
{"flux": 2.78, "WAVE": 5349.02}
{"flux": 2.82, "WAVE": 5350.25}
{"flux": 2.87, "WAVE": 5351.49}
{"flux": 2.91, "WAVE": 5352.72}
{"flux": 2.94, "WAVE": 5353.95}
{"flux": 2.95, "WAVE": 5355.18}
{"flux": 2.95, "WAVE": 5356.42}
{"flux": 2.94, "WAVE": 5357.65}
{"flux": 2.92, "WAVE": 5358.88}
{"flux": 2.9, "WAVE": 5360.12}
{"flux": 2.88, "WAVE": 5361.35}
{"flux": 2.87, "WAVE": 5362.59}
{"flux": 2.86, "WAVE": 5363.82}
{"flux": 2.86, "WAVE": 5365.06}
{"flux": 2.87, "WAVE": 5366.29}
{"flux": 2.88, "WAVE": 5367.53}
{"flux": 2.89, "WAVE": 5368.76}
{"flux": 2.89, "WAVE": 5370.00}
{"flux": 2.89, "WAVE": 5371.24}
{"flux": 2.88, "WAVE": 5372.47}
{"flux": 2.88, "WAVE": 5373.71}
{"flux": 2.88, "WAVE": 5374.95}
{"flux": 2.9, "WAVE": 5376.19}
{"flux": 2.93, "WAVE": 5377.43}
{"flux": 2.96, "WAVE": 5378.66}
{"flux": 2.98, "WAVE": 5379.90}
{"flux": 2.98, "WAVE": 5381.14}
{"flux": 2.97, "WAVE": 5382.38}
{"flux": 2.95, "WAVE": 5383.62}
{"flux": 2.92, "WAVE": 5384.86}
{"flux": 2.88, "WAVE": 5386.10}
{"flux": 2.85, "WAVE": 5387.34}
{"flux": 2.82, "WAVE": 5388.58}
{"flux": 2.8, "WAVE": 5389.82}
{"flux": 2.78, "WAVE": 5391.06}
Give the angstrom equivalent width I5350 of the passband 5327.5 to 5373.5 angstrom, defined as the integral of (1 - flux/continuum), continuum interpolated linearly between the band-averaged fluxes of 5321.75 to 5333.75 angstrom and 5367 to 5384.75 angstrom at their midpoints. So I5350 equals 0.3 angstrom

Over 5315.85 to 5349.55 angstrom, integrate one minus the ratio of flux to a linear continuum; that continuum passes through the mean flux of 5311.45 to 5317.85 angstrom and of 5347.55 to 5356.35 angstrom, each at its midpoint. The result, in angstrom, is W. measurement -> 1.2 angstrom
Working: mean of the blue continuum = 2.93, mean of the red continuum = 2.87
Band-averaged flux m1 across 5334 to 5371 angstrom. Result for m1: 2.84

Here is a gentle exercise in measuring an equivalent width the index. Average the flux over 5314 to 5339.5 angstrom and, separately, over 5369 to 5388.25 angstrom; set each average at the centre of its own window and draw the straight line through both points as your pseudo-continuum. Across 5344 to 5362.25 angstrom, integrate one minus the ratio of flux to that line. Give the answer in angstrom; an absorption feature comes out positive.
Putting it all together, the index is 0.11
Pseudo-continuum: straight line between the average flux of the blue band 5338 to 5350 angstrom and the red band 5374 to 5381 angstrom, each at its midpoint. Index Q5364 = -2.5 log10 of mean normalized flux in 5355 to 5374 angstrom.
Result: -0.01 mag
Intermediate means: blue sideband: 2.74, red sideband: 2.93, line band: 2.89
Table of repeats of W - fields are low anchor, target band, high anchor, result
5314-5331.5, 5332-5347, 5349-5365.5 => 0.5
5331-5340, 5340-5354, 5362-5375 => 0.3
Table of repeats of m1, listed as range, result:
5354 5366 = 2.9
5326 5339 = 2.8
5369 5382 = 2.92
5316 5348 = 2.79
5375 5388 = 2.93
